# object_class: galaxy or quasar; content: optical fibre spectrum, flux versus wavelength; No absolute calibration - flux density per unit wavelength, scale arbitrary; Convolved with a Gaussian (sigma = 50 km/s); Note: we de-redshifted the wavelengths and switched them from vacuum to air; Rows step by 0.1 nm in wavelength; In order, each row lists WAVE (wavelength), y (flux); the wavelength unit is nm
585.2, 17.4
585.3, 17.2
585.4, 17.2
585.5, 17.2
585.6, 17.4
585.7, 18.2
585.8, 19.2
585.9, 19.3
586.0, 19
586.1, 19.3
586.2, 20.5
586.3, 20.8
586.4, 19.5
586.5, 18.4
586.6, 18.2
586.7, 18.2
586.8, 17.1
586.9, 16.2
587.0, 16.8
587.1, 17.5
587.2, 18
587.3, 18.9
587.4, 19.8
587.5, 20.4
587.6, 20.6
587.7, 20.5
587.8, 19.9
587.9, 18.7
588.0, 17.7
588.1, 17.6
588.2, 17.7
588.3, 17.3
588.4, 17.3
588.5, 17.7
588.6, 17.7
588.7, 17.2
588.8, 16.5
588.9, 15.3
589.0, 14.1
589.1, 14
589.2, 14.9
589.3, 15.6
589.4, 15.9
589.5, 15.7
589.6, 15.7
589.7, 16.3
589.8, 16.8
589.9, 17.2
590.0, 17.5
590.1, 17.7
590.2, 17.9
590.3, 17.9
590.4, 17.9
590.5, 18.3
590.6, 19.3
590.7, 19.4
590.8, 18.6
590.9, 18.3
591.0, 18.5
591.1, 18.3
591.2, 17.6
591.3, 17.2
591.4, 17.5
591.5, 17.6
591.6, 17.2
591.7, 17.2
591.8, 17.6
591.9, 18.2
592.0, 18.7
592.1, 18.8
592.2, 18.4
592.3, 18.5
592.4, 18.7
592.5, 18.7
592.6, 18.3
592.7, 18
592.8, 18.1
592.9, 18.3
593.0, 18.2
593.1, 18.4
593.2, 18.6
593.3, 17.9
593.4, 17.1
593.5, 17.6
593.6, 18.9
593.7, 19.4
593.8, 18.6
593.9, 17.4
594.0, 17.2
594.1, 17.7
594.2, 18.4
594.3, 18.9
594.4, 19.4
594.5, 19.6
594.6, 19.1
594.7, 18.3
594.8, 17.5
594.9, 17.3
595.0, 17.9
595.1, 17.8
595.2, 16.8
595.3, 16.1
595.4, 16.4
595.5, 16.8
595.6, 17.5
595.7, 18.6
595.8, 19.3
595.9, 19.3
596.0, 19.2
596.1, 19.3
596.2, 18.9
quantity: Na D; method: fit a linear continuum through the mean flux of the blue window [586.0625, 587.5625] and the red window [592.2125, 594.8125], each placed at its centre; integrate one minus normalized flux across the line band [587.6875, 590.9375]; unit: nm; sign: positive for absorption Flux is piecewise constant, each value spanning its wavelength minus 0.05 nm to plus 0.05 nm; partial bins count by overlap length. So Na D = 0.23 nm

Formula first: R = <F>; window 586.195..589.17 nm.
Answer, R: 17.9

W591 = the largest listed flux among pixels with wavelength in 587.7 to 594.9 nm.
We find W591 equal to 20.5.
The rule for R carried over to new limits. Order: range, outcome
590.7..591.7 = 17.9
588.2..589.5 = 16.2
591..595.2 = 18.1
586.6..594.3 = 17.8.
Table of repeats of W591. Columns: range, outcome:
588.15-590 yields 17.7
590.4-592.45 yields 19.4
